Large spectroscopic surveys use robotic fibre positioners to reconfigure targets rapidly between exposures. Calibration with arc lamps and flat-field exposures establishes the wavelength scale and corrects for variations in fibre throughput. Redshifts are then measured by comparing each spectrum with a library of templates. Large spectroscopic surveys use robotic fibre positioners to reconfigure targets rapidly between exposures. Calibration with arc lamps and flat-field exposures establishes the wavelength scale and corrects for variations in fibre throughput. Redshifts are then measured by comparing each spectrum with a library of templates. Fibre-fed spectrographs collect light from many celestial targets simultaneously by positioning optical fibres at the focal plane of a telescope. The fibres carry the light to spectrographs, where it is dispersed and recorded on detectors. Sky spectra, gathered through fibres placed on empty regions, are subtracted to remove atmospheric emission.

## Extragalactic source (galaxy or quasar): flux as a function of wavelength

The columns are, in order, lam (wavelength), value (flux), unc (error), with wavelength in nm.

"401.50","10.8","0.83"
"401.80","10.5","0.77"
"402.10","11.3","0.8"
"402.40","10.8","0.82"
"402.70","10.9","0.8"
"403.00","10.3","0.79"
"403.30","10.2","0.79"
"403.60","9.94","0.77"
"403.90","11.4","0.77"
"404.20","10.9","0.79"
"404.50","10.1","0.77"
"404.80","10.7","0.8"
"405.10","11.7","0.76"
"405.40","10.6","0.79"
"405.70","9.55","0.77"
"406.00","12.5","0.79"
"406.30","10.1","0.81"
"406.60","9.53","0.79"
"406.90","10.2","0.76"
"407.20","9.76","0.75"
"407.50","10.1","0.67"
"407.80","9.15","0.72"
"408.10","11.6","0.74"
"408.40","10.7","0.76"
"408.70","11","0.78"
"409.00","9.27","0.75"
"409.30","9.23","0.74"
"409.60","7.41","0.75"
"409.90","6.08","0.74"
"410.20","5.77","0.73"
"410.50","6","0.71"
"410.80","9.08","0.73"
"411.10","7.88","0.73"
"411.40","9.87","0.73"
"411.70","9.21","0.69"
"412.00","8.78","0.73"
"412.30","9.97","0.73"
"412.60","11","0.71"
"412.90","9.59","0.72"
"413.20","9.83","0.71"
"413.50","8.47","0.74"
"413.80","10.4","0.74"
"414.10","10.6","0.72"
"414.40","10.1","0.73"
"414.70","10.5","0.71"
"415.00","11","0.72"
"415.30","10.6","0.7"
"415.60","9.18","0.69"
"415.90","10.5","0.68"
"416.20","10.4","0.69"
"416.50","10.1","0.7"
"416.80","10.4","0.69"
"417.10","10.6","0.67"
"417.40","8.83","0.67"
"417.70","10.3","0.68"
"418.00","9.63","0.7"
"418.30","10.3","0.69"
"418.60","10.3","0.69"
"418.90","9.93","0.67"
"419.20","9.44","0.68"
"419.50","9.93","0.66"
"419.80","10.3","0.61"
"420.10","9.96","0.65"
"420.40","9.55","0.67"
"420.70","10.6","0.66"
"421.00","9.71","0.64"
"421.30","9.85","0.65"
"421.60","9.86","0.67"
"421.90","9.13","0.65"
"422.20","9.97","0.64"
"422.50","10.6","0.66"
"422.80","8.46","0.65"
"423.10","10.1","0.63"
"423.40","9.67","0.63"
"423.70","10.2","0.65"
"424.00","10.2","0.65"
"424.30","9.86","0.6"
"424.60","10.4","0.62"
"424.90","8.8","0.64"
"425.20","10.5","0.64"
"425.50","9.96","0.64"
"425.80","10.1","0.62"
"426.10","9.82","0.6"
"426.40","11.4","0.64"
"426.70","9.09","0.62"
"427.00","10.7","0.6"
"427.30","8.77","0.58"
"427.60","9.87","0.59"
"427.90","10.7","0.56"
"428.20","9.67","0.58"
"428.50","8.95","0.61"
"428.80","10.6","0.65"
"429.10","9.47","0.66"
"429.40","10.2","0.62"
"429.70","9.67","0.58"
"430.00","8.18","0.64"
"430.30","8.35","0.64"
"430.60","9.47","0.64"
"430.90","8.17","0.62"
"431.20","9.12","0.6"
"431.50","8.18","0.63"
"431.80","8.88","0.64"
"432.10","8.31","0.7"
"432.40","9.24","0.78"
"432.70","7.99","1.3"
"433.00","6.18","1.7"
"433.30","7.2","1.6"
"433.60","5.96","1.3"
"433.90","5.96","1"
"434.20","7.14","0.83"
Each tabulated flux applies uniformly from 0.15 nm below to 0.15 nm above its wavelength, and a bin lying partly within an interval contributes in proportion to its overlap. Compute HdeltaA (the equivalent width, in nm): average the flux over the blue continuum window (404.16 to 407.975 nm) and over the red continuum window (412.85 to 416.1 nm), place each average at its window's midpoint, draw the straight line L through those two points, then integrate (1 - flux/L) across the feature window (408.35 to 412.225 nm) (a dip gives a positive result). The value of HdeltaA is 0.67 nm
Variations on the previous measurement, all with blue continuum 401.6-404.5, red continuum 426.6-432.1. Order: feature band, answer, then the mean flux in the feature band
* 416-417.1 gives -0.04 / 10.3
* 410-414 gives 0.51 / 8.9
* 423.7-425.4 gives -0.07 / 9.97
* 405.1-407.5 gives 0.02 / 10.4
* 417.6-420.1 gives -0.04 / 10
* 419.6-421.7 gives -0.05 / 9.98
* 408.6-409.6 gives 0.09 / 9.41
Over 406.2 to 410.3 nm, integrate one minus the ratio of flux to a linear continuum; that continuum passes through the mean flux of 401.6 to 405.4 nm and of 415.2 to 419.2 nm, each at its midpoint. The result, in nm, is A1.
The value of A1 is 0.46 nm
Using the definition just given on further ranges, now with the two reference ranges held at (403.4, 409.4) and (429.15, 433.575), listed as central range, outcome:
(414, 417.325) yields -0.219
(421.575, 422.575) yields -0.071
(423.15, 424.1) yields -0.100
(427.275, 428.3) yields -0.133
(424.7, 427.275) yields -0.323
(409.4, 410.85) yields 0.476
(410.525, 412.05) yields 0.197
